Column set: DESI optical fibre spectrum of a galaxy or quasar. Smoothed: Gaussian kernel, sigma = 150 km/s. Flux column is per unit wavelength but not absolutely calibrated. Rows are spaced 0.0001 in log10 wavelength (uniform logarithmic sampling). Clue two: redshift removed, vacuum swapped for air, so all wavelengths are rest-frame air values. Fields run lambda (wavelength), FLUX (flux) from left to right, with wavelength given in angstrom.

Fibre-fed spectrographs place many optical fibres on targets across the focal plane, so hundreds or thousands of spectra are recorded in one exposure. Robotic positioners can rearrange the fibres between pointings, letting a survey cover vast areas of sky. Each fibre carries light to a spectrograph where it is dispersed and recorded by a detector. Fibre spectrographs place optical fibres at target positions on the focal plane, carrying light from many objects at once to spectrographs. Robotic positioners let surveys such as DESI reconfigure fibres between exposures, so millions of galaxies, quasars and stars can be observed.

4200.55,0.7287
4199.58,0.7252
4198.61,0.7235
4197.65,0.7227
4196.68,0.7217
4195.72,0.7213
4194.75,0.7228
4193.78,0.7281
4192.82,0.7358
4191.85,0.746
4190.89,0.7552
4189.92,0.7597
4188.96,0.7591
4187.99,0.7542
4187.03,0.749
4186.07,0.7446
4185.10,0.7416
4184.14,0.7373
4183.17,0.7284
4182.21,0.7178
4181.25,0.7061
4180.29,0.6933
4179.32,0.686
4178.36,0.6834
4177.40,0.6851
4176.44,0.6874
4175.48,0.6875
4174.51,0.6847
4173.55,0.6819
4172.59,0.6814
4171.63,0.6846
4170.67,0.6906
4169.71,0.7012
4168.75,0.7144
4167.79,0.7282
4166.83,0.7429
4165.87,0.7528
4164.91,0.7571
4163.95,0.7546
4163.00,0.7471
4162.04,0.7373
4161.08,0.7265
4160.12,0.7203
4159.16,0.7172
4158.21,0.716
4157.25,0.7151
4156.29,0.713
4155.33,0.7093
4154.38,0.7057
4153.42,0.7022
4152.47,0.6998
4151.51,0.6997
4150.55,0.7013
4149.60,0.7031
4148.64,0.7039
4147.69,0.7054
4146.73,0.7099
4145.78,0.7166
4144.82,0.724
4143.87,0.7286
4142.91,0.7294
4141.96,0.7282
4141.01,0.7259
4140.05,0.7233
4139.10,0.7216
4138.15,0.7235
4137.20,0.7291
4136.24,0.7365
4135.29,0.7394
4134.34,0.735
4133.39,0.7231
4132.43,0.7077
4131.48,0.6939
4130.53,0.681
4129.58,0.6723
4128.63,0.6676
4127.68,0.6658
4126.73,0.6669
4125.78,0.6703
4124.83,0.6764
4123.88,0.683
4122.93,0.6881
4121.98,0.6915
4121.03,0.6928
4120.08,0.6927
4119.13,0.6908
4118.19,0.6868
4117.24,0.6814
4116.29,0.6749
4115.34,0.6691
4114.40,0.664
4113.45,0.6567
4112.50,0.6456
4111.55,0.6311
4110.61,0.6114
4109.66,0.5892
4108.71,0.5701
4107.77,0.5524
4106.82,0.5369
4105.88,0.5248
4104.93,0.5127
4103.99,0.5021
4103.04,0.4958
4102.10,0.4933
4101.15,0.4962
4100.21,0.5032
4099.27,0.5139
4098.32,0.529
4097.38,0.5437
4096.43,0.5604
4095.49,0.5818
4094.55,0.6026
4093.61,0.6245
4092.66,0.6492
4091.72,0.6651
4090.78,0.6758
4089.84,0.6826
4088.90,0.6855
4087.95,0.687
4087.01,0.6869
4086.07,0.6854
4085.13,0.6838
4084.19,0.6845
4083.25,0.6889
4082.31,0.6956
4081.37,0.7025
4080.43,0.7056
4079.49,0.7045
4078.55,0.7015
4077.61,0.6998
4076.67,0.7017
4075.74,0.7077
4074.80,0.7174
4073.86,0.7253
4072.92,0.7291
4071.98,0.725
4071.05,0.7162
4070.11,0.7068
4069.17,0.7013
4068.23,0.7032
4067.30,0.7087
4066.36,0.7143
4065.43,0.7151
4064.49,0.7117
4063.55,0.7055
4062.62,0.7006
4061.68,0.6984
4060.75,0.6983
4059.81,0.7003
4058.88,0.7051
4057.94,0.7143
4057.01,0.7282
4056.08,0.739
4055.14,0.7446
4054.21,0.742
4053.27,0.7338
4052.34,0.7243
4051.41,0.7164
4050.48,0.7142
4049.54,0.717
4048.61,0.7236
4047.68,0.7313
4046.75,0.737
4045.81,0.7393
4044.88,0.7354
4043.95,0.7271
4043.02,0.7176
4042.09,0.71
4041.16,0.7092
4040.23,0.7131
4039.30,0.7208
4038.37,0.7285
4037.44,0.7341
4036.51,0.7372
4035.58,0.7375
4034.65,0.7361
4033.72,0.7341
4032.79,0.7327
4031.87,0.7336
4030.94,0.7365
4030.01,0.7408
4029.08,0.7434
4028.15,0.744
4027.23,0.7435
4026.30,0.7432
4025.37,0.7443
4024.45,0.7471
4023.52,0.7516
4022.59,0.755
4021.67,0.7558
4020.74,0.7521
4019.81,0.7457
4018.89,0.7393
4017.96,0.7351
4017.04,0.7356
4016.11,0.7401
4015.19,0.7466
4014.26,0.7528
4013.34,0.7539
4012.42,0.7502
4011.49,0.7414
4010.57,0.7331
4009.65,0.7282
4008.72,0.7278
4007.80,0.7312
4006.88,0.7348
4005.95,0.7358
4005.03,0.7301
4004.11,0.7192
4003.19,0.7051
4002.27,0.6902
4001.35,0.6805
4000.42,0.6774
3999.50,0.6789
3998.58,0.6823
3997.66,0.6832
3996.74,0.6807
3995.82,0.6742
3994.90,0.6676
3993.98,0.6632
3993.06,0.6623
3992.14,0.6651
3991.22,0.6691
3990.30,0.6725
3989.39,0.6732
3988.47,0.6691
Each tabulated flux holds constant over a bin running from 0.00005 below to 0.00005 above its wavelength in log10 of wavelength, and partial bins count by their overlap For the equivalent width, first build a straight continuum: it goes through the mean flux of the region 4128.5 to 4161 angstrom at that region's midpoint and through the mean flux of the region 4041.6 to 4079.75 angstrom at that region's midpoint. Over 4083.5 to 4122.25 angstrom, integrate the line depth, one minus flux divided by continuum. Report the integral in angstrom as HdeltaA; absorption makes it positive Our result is 5.4 angstrom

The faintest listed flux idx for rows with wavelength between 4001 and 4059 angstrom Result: 0.6805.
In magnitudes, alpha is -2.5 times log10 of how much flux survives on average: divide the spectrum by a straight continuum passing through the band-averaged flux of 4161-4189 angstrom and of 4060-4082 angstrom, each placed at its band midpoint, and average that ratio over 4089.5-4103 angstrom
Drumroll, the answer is 0.23 mag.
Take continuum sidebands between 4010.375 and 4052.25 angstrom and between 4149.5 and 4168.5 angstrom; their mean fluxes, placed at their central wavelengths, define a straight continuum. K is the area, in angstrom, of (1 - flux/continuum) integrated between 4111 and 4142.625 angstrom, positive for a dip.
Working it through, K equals 1.5 angstrom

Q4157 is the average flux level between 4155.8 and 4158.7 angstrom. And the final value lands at 0.714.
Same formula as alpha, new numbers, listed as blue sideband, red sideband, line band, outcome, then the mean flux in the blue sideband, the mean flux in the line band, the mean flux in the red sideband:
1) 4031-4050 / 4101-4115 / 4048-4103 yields -0.05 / 0.728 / 0.677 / 0.568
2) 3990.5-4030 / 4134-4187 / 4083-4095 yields 0.08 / 0.72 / 0.669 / 0.716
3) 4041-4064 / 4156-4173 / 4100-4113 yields 0.30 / 0.721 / 0.549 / 0.723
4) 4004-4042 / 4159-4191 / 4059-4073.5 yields 0.04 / 0.738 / 0.709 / 0.72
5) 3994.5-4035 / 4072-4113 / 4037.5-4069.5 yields -0.07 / 0.727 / 0.719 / 0.626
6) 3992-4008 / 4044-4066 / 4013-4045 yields -0.05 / 0.692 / 0.738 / 0.721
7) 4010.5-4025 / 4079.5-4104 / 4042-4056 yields -0.05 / 0.746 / 0.728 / 0.62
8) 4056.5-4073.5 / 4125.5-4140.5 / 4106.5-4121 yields 0.11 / 0.71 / 0.64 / 0.704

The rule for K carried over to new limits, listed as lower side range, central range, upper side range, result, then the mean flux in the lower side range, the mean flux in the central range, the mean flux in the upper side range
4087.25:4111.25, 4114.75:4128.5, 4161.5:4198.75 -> -1.4 angstrom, 0.577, 0.681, 0.722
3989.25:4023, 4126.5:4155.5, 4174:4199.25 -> 0.4 angstrom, 0.713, 0.71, 0.722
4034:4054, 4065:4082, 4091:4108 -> -2.1 angstrom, 0.726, 0.71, 0.551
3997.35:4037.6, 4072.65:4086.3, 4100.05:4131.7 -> -0.8 angstrom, 0.732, 0.702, 0.625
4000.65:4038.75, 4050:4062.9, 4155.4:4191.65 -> 0.2 angstrom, 0.736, 0.719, 0.72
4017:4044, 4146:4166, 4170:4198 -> 0.1 angstrom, 0.736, 0.719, 0.717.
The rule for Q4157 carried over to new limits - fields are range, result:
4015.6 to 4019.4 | 0.739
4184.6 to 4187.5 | 0.745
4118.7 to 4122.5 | 0.691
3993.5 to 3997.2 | 0.671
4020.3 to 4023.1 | 0.754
